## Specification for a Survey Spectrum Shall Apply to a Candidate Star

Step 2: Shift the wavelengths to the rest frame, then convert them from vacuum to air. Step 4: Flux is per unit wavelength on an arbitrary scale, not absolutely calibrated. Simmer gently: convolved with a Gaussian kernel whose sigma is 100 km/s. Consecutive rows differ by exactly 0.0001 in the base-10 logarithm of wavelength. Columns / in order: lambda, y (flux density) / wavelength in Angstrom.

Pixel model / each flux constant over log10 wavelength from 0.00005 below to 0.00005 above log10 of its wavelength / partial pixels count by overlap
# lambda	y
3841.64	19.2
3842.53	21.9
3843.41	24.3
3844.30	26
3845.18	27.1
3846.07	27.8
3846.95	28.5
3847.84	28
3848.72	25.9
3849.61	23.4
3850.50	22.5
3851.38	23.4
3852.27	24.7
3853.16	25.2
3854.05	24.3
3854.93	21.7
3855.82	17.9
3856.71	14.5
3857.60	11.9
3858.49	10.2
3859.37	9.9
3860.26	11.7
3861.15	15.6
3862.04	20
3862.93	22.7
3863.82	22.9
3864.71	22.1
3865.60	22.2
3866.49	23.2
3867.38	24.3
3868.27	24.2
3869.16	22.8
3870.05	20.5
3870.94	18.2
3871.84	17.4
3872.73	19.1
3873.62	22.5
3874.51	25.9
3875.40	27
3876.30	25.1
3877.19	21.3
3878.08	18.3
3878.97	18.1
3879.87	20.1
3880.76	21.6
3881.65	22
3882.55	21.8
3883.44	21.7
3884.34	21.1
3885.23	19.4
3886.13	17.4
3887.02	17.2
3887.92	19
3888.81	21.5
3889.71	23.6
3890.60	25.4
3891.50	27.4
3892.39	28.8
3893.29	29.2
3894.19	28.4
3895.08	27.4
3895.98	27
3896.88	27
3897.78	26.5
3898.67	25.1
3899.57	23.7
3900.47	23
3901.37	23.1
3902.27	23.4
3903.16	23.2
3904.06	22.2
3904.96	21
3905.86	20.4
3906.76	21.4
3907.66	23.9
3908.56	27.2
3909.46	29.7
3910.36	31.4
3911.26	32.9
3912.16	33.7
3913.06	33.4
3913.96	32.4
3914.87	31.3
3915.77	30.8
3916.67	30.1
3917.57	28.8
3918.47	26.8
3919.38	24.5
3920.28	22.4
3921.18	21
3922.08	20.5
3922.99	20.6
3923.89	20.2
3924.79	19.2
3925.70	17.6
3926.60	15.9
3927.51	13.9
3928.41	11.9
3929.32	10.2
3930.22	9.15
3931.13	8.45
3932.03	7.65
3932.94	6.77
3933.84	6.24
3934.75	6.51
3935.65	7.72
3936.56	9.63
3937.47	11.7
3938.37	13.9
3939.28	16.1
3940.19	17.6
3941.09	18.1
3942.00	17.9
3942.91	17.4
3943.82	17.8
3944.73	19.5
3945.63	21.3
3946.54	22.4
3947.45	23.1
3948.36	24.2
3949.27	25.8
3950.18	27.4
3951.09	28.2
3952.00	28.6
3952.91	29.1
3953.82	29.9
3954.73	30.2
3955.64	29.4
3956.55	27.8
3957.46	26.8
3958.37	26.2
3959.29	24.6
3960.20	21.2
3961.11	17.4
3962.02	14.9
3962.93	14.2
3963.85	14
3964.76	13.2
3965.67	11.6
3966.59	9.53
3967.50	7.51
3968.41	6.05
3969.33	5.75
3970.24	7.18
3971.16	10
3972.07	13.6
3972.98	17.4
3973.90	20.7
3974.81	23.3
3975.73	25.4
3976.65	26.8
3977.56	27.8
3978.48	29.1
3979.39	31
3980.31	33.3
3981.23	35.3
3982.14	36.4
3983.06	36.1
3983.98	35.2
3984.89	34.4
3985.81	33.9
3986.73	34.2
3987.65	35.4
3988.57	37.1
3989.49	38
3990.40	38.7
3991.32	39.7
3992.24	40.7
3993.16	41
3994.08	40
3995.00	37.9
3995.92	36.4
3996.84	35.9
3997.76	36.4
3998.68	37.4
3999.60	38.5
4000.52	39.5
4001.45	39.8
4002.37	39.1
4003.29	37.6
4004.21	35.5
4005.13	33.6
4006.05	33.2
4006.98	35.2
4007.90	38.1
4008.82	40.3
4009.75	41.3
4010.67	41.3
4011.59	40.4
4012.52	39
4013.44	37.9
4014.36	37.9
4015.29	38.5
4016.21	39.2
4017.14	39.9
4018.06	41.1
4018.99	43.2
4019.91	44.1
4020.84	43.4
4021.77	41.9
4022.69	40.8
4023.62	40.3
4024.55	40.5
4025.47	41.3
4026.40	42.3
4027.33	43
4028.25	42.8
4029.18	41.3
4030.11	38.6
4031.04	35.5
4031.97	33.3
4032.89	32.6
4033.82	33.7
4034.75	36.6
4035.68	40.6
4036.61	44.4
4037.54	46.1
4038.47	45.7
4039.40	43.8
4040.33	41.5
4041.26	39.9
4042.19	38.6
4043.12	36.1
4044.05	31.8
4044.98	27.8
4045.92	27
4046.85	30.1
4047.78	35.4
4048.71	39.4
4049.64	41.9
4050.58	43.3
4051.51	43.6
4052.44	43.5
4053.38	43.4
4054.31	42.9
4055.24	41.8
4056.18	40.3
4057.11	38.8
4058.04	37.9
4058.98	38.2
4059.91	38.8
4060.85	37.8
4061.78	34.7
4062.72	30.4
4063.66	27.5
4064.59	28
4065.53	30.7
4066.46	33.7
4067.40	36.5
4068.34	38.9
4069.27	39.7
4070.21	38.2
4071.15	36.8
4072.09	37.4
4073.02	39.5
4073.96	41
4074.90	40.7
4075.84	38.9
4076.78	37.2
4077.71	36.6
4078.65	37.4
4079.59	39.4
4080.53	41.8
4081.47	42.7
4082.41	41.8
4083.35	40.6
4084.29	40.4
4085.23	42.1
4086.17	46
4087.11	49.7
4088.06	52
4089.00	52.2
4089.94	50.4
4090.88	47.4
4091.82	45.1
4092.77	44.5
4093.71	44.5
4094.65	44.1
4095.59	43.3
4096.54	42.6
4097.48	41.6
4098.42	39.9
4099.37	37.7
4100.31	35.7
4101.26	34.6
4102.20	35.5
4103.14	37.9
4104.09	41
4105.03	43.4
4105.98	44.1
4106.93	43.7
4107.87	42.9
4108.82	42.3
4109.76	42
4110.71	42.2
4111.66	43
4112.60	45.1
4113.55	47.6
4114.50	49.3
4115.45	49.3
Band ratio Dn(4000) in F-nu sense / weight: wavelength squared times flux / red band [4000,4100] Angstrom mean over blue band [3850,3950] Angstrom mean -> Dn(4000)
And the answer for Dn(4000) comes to 2.04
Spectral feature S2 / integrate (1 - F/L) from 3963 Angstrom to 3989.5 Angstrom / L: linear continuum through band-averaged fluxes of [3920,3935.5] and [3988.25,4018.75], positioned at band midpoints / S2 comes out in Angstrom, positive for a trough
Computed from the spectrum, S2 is 6.15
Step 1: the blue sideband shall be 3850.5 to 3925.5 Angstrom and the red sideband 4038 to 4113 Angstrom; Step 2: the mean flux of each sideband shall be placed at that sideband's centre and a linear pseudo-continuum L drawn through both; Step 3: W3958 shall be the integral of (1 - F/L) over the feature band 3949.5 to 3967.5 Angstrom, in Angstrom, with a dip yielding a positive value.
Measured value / 4.46 Angstrom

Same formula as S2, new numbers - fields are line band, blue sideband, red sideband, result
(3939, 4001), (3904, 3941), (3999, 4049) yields 6.4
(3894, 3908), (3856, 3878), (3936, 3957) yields -2.3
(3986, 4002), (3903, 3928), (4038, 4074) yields -3.0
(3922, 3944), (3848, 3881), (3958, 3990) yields 8.6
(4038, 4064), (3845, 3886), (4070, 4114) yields 0.2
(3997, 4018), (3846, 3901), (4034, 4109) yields -2.5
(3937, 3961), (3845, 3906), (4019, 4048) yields 5.7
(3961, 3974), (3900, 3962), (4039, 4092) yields 7.1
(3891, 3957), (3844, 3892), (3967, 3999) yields 7.6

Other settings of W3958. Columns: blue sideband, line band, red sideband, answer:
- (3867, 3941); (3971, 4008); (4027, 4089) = -2.7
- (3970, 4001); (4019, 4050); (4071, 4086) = -2.4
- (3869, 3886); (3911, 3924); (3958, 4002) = -2.1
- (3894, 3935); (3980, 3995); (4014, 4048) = -1.9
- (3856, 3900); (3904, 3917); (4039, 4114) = -2.0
